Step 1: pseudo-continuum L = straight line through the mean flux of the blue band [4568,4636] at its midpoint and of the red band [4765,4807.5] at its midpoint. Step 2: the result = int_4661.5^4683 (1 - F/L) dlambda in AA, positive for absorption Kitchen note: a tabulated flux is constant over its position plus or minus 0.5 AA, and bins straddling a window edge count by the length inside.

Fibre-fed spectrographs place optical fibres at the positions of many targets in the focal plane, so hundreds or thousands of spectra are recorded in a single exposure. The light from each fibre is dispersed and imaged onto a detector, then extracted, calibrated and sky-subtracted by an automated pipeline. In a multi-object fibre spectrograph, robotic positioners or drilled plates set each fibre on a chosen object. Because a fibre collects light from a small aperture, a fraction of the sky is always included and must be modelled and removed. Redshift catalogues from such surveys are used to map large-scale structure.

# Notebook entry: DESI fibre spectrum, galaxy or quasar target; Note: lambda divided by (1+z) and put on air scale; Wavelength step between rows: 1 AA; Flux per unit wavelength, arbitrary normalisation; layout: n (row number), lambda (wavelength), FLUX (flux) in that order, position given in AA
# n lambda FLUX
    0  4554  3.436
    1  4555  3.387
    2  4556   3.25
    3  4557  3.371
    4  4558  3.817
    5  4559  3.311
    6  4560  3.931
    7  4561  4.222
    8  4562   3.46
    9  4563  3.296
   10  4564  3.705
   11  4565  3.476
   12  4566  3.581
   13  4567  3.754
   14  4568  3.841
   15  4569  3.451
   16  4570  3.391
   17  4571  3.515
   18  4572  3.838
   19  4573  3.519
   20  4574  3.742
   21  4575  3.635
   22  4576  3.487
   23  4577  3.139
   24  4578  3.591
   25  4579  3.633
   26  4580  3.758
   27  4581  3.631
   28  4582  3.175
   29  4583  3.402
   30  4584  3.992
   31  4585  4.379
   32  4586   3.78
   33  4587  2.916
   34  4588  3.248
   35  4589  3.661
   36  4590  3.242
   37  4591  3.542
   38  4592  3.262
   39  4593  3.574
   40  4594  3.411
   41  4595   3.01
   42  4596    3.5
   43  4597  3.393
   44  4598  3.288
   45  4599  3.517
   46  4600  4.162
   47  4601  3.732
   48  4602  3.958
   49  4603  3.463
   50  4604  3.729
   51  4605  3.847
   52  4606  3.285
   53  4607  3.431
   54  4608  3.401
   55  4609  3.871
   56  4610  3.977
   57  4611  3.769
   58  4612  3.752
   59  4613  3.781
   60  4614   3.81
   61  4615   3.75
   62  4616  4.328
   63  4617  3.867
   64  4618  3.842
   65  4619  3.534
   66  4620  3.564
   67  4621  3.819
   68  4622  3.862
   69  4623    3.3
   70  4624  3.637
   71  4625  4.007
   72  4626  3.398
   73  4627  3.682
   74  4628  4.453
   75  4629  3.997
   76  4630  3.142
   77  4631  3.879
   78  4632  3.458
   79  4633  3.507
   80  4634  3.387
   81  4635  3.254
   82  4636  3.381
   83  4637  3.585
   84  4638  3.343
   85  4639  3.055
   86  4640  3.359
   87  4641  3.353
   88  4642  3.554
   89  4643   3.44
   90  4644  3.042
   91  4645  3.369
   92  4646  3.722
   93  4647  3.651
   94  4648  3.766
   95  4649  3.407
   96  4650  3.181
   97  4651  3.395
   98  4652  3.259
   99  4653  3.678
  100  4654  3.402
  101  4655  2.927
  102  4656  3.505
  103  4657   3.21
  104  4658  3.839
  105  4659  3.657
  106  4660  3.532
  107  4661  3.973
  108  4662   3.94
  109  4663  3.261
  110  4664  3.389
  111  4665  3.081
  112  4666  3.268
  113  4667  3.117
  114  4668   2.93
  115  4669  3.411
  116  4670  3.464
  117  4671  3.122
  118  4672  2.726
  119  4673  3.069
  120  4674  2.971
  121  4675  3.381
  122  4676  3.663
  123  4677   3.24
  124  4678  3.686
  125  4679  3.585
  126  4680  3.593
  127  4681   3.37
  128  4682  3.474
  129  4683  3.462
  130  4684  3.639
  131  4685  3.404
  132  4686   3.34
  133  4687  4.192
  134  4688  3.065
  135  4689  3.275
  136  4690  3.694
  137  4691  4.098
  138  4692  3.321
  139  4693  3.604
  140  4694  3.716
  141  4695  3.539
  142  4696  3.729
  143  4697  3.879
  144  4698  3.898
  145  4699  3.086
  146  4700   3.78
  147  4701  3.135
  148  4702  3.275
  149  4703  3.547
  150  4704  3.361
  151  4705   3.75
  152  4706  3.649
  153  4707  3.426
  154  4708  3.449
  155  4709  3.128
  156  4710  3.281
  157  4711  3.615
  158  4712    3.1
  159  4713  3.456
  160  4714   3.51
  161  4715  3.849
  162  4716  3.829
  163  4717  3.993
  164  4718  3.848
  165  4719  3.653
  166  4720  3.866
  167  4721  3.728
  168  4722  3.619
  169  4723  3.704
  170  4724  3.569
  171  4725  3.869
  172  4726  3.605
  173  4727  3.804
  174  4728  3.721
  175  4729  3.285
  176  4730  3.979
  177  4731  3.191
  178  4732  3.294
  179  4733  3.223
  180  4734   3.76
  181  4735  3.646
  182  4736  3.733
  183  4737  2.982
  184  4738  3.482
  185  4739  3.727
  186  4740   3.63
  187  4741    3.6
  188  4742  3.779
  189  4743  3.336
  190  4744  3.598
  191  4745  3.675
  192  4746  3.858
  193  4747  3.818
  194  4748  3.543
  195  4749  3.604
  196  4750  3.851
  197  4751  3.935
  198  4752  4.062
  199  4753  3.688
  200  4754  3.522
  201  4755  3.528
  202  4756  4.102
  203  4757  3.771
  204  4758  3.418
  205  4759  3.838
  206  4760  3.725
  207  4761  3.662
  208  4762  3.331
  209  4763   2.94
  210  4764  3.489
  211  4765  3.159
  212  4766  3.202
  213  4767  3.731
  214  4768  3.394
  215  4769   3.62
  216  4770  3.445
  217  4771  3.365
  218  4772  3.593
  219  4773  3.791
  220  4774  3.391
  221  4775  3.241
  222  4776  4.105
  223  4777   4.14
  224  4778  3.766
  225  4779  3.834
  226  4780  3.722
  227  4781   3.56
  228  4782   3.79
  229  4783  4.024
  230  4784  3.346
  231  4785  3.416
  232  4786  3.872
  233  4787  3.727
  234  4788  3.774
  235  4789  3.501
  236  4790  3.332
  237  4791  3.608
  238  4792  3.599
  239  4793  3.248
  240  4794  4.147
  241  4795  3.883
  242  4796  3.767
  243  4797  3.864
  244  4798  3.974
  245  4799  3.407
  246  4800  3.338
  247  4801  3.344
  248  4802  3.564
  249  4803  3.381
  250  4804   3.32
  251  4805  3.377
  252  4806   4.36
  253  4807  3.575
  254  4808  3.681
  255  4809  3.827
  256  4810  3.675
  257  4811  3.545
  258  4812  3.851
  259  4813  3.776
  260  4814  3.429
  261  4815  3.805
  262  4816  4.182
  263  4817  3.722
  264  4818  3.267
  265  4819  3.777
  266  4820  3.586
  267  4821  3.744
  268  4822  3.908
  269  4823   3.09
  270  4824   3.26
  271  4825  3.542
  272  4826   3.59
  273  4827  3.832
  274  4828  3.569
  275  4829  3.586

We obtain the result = 1.8 AA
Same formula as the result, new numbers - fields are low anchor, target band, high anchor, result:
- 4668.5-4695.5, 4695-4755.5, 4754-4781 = -1.4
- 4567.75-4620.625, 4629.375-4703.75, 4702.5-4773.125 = 3.2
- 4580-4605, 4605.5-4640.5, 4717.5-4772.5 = -0.8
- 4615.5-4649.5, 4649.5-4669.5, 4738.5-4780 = 1.1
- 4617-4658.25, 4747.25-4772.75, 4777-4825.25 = 0.2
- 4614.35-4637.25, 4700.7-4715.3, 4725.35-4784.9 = 0.8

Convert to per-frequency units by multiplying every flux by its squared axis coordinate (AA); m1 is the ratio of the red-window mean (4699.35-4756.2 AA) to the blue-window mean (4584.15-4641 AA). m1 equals 1.0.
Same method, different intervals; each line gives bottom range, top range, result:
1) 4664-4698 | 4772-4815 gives 1.12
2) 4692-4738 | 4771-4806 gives 1.05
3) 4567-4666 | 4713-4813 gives 1.09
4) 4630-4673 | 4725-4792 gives 1.11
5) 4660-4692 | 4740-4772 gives 1.09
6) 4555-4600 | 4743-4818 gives 1.12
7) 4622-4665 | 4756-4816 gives 1.10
